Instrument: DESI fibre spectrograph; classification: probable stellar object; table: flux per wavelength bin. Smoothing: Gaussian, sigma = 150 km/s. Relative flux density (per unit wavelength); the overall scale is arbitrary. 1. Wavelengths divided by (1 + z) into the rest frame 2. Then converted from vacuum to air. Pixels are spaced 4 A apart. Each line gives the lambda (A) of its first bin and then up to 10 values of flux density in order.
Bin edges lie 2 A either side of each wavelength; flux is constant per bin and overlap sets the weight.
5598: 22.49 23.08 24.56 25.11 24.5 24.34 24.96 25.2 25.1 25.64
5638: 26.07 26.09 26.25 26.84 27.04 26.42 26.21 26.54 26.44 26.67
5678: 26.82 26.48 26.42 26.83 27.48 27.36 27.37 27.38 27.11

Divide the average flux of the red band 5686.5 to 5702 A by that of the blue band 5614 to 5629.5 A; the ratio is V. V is 1.09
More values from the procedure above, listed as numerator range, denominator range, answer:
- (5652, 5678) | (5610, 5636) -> 1.06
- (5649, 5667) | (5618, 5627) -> 1.07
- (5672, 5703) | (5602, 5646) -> 1.07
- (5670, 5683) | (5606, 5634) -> 1.07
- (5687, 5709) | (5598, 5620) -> 1.13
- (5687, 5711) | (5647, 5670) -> 1.02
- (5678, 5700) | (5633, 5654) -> 1.02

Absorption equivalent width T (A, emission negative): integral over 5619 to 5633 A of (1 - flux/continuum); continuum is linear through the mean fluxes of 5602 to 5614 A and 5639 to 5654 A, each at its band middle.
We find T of 0.2 A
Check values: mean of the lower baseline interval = 24.5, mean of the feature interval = 25.1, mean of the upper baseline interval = 26.5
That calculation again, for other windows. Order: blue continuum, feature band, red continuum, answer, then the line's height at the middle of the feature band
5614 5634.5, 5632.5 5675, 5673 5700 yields -0.9 A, 25.9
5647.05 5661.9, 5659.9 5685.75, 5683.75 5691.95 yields 0.1 A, 26.6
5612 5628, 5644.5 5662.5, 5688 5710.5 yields -0.5 A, 25.8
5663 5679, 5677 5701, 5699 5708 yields 0.1 A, 27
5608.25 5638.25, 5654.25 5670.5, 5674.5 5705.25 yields -0.2 A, 26.2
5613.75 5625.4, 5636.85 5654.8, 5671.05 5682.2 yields -0.6 A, 25.6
